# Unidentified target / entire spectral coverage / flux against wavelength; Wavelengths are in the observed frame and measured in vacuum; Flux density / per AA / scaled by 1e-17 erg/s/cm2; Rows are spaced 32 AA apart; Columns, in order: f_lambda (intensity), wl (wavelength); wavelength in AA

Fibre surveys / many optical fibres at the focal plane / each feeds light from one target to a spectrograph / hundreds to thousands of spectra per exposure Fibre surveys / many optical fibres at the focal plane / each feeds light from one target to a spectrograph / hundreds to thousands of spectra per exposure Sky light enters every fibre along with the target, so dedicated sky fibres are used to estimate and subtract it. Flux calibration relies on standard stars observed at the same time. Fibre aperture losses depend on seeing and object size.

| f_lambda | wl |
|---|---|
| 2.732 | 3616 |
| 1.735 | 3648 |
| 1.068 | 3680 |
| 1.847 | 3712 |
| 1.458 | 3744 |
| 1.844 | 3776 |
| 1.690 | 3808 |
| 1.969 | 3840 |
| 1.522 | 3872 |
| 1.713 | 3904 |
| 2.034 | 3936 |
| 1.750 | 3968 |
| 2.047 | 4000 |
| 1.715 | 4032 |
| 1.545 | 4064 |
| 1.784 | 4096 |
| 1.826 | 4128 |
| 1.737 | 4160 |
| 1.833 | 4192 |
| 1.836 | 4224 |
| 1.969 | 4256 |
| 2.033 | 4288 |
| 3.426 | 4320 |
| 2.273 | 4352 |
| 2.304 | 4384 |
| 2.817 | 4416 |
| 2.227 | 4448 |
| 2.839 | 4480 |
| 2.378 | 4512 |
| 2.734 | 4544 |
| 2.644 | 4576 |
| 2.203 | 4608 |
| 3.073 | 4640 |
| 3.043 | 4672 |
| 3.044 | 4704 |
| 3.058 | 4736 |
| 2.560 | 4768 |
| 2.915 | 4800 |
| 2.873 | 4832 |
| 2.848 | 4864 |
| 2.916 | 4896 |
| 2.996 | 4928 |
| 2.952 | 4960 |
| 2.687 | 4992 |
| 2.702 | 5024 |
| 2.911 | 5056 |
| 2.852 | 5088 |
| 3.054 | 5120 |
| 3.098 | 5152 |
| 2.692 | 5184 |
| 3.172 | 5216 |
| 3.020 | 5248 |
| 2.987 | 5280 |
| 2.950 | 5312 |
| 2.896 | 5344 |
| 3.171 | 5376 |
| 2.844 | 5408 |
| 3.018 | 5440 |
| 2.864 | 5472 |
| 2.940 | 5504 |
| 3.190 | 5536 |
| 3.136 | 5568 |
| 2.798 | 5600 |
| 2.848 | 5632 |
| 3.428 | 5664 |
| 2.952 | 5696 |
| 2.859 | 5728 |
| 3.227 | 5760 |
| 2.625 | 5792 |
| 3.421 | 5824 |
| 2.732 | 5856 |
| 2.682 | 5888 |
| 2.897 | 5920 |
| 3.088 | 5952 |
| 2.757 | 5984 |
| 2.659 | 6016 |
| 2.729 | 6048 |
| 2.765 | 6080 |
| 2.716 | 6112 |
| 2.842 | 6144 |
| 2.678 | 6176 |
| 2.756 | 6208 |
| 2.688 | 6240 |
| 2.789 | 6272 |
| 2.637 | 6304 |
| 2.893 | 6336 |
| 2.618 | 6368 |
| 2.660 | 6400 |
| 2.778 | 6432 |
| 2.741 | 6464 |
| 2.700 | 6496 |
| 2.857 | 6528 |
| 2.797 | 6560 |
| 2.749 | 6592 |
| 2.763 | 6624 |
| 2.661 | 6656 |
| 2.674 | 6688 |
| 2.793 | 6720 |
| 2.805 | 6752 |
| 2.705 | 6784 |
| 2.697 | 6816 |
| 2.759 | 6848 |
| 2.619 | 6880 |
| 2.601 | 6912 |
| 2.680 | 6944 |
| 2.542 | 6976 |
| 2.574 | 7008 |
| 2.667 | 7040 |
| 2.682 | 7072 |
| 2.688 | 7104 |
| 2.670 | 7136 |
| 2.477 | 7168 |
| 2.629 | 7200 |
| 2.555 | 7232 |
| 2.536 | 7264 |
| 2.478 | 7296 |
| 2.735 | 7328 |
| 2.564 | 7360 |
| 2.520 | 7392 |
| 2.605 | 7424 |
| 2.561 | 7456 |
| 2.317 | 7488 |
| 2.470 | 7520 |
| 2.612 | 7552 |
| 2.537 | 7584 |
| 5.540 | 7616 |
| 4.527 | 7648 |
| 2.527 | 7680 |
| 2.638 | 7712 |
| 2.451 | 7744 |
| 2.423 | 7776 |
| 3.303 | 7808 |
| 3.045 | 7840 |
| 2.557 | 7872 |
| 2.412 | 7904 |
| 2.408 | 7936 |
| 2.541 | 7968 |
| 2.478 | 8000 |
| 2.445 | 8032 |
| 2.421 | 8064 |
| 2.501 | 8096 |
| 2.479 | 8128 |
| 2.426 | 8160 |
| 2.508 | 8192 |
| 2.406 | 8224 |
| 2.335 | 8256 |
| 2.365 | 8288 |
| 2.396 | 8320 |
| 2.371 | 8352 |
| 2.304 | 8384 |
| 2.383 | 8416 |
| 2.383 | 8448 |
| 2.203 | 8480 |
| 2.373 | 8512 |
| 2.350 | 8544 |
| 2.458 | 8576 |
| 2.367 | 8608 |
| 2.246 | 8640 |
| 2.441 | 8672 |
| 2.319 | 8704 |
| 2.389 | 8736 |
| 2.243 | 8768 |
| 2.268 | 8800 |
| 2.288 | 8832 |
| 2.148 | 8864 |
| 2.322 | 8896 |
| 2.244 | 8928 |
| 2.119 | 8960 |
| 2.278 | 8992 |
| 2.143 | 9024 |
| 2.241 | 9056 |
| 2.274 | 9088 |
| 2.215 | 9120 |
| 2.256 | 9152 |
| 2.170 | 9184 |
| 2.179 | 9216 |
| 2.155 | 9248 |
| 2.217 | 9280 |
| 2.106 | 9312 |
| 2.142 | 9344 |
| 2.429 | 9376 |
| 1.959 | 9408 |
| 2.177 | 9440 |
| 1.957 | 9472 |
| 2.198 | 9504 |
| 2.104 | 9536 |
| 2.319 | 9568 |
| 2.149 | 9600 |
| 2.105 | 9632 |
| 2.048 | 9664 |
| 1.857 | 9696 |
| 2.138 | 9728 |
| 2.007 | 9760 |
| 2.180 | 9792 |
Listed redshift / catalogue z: 0.162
